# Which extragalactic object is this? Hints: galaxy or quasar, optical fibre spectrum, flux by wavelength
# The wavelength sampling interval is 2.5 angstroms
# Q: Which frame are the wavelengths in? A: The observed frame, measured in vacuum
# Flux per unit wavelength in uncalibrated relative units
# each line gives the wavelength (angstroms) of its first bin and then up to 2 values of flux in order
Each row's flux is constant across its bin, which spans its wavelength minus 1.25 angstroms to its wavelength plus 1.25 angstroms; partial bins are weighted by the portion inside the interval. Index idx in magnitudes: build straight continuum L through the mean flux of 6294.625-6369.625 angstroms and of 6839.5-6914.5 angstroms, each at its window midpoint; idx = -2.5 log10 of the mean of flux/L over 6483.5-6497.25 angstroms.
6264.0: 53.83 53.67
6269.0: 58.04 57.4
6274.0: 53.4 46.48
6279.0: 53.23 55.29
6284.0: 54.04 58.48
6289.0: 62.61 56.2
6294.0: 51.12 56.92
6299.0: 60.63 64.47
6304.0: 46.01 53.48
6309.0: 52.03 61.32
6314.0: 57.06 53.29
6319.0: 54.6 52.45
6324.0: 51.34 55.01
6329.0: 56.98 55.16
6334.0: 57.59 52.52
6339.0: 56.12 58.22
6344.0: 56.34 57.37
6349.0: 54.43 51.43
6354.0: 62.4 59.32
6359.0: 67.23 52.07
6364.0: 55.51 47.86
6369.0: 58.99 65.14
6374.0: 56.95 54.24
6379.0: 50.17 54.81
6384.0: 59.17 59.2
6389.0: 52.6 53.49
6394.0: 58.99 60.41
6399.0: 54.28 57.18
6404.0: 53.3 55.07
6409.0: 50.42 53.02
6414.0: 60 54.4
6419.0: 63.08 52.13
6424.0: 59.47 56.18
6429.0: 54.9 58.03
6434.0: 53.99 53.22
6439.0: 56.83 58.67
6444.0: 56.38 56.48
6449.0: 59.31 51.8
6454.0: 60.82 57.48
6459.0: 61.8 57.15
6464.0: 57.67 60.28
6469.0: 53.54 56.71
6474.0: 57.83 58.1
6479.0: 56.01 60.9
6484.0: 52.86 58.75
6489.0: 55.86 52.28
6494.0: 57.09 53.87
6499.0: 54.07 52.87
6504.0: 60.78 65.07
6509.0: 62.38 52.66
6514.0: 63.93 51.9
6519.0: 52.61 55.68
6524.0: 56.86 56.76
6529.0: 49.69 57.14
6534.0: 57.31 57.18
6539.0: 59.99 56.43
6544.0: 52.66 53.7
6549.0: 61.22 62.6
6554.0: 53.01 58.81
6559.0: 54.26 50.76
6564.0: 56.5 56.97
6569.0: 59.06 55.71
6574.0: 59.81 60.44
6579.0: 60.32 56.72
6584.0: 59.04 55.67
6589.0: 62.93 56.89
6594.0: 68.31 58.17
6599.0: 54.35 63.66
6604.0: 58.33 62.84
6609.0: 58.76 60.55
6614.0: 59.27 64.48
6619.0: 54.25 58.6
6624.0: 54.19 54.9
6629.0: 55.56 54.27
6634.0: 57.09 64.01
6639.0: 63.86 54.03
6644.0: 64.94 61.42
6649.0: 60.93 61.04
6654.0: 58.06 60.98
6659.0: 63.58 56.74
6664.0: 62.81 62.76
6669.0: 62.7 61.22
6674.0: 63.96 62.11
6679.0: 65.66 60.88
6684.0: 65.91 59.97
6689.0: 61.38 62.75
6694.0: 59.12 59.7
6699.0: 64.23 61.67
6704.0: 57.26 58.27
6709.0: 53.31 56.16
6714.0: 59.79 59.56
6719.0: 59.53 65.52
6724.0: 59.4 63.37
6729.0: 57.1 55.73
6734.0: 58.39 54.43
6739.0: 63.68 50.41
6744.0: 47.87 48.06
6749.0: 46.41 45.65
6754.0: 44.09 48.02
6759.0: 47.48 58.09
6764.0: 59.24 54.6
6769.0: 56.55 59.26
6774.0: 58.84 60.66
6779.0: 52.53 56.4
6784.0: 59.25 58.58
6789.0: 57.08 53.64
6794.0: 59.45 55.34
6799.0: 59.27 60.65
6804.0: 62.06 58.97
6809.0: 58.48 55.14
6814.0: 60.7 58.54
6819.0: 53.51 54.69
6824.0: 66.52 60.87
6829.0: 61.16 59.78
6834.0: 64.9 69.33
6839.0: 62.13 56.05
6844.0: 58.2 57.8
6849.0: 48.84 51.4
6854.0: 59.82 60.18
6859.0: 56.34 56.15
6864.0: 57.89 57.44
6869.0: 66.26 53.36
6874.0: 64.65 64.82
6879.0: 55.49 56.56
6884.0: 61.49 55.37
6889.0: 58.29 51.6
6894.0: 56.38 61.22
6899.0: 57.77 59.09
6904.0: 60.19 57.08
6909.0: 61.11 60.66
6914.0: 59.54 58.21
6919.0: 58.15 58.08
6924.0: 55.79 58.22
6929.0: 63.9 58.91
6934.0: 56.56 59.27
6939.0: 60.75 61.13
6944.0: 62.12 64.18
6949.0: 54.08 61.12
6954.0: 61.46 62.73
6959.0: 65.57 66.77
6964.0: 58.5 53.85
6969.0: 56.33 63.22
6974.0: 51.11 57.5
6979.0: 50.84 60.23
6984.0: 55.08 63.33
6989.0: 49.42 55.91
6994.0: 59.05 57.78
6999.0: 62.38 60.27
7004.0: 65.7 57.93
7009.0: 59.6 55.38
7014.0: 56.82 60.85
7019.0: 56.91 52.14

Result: 0.02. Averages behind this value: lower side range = 55.9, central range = 55.3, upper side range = 58.1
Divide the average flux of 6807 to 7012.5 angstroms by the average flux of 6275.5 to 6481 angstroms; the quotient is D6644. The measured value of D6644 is 1.0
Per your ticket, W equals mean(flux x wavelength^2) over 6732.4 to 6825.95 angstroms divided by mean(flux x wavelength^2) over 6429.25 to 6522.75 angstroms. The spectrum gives 1.07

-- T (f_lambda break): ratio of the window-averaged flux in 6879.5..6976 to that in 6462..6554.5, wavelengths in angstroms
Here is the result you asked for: 1.0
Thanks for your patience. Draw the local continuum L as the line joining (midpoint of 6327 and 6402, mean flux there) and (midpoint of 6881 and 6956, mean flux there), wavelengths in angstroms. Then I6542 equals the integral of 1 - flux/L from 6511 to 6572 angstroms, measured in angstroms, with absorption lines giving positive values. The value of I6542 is 1.2 angstroms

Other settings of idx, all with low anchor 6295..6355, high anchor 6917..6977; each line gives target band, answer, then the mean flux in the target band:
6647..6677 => -0.066 mag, 61.4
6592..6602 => -0.060 mag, 60.6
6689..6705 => -0.053 mag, 60.9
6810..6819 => 0.023 mag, 57.5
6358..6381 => -0.007 mag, 56.3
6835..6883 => 0.007 mag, 58.6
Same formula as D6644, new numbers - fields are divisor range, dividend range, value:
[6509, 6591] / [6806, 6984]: 1.04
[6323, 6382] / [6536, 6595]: 1.03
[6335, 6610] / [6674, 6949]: 1.02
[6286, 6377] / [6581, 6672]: 1.06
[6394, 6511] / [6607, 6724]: 1.06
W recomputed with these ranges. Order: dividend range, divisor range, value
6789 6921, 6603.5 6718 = 1.03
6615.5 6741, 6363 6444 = 1.16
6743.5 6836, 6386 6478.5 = 1.11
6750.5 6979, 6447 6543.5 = 1.14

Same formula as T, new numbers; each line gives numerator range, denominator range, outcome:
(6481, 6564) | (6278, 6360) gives 1.00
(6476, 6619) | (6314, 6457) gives 1.03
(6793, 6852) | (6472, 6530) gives 1.04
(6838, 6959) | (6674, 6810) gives 1.02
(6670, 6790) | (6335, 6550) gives 1.02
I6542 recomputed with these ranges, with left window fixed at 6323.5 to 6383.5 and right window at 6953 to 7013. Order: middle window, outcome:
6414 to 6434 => -0.1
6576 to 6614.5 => -1.7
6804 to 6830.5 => -0.4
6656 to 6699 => -3.3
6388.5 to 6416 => 0.5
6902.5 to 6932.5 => -0.4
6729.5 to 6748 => 1.2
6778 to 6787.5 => 0.2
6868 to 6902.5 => -0.2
